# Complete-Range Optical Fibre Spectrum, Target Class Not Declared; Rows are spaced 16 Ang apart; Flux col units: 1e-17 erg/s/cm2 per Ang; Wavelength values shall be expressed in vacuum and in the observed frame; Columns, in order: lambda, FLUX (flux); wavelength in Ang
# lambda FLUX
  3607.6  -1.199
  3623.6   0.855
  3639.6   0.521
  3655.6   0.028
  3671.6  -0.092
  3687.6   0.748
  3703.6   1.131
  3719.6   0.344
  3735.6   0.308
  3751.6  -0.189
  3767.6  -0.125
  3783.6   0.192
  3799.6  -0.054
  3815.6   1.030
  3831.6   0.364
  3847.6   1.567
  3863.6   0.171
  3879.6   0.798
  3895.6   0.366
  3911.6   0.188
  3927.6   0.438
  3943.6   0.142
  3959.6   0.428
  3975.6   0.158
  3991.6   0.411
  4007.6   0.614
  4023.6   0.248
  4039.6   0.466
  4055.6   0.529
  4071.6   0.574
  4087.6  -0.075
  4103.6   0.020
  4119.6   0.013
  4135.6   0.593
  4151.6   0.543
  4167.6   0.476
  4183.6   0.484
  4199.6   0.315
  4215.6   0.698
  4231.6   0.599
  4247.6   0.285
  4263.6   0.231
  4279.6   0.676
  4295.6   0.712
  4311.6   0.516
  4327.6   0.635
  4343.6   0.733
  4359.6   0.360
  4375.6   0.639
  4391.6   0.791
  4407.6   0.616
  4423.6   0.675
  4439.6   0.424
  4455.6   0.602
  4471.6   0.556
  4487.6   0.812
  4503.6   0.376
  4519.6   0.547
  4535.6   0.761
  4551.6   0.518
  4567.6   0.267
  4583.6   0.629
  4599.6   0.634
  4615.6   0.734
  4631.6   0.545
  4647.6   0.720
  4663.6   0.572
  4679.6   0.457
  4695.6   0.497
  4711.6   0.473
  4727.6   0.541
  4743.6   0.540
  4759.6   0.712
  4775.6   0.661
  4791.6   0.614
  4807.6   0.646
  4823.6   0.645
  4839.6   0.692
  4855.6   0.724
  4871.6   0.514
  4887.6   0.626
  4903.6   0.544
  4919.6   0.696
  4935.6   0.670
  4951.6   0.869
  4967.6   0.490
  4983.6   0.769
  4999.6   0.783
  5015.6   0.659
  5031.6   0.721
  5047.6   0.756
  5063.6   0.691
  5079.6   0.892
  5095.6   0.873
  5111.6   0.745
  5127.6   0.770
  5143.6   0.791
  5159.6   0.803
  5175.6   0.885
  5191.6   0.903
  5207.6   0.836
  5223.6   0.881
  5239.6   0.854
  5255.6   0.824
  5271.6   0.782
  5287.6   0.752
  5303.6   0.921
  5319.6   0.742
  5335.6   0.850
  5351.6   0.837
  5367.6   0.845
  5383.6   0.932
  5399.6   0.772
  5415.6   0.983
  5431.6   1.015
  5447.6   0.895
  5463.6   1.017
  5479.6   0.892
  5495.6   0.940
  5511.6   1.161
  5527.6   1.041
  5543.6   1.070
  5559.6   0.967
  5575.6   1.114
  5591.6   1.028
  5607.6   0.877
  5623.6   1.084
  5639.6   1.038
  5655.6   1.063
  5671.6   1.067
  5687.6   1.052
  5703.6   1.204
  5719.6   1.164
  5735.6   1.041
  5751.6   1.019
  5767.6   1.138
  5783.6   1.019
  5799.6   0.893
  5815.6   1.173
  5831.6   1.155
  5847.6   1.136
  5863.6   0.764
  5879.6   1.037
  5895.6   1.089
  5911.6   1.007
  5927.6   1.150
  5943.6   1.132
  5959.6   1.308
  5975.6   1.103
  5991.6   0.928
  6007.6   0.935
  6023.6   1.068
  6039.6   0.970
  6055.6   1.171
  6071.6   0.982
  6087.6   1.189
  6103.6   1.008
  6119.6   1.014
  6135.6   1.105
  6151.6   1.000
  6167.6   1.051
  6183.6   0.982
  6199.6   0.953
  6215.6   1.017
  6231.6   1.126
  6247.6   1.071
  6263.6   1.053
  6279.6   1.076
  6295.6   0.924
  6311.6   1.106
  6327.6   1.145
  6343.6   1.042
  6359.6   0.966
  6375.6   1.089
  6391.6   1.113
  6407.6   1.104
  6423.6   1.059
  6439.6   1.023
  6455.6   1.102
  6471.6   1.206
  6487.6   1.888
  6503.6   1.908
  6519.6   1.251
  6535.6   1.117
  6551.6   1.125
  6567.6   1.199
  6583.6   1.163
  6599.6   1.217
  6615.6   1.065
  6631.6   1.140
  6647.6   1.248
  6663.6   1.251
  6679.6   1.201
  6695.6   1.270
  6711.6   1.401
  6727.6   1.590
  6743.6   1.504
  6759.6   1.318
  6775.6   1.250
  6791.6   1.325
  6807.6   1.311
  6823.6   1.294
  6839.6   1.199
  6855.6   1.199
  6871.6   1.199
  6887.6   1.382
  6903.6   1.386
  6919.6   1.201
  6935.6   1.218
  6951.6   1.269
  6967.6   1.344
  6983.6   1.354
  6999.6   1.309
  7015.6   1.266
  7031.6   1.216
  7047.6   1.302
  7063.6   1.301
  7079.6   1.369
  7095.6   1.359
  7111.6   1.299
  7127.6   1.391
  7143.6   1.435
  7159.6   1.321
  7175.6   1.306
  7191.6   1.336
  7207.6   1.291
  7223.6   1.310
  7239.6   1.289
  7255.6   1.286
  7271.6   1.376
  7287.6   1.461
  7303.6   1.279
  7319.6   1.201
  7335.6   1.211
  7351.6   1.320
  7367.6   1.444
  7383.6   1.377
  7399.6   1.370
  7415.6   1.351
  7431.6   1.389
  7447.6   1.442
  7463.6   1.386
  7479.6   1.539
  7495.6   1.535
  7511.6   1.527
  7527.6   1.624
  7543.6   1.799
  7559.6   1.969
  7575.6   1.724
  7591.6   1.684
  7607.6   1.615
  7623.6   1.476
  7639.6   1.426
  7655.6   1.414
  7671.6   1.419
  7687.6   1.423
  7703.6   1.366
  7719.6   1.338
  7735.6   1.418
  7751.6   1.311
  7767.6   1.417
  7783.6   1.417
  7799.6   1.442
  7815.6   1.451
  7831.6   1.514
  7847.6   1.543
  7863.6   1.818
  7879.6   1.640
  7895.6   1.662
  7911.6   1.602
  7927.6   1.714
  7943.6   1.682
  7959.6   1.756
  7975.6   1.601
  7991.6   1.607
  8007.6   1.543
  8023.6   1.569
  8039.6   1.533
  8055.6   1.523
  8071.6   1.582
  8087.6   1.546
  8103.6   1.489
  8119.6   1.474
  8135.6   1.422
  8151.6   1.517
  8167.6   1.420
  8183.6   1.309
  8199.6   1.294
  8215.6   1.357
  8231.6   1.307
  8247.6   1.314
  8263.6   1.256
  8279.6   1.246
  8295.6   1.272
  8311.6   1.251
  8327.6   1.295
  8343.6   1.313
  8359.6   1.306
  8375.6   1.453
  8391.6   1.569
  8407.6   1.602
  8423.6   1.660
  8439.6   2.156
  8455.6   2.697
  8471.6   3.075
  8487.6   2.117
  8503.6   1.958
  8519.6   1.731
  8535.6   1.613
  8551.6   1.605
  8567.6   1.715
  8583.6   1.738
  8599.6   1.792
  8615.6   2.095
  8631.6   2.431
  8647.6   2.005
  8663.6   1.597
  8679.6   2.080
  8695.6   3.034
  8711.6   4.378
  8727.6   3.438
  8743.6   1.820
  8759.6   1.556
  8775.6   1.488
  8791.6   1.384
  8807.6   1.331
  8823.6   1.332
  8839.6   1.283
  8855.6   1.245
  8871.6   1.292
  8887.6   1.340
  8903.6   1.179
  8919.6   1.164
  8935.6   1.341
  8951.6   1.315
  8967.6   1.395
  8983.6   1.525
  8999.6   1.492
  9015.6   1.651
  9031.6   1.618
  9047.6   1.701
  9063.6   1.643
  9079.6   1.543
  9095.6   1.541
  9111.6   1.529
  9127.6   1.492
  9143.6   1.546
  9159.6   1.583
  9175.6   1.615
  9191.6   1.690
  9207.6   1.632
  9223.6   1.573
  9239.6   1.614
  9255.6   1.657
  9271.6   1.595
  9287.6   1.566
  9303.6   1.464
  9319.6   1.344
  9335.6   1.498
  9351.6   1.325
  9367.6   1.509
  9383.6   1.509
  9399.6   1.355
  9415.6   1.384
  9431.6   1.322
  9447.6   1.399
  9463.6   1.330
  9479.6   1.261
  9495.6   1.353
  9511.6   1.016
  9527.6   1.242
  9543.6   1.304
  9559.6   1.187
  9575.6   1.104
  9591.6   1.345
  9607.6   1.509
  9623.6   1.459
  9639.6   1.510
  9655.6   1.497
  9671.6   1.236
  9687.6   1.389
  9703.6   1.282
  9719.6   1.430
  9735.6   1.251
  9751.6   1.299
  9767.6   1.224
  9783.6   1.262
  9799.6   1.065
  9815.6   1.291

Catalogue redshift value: 0.741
